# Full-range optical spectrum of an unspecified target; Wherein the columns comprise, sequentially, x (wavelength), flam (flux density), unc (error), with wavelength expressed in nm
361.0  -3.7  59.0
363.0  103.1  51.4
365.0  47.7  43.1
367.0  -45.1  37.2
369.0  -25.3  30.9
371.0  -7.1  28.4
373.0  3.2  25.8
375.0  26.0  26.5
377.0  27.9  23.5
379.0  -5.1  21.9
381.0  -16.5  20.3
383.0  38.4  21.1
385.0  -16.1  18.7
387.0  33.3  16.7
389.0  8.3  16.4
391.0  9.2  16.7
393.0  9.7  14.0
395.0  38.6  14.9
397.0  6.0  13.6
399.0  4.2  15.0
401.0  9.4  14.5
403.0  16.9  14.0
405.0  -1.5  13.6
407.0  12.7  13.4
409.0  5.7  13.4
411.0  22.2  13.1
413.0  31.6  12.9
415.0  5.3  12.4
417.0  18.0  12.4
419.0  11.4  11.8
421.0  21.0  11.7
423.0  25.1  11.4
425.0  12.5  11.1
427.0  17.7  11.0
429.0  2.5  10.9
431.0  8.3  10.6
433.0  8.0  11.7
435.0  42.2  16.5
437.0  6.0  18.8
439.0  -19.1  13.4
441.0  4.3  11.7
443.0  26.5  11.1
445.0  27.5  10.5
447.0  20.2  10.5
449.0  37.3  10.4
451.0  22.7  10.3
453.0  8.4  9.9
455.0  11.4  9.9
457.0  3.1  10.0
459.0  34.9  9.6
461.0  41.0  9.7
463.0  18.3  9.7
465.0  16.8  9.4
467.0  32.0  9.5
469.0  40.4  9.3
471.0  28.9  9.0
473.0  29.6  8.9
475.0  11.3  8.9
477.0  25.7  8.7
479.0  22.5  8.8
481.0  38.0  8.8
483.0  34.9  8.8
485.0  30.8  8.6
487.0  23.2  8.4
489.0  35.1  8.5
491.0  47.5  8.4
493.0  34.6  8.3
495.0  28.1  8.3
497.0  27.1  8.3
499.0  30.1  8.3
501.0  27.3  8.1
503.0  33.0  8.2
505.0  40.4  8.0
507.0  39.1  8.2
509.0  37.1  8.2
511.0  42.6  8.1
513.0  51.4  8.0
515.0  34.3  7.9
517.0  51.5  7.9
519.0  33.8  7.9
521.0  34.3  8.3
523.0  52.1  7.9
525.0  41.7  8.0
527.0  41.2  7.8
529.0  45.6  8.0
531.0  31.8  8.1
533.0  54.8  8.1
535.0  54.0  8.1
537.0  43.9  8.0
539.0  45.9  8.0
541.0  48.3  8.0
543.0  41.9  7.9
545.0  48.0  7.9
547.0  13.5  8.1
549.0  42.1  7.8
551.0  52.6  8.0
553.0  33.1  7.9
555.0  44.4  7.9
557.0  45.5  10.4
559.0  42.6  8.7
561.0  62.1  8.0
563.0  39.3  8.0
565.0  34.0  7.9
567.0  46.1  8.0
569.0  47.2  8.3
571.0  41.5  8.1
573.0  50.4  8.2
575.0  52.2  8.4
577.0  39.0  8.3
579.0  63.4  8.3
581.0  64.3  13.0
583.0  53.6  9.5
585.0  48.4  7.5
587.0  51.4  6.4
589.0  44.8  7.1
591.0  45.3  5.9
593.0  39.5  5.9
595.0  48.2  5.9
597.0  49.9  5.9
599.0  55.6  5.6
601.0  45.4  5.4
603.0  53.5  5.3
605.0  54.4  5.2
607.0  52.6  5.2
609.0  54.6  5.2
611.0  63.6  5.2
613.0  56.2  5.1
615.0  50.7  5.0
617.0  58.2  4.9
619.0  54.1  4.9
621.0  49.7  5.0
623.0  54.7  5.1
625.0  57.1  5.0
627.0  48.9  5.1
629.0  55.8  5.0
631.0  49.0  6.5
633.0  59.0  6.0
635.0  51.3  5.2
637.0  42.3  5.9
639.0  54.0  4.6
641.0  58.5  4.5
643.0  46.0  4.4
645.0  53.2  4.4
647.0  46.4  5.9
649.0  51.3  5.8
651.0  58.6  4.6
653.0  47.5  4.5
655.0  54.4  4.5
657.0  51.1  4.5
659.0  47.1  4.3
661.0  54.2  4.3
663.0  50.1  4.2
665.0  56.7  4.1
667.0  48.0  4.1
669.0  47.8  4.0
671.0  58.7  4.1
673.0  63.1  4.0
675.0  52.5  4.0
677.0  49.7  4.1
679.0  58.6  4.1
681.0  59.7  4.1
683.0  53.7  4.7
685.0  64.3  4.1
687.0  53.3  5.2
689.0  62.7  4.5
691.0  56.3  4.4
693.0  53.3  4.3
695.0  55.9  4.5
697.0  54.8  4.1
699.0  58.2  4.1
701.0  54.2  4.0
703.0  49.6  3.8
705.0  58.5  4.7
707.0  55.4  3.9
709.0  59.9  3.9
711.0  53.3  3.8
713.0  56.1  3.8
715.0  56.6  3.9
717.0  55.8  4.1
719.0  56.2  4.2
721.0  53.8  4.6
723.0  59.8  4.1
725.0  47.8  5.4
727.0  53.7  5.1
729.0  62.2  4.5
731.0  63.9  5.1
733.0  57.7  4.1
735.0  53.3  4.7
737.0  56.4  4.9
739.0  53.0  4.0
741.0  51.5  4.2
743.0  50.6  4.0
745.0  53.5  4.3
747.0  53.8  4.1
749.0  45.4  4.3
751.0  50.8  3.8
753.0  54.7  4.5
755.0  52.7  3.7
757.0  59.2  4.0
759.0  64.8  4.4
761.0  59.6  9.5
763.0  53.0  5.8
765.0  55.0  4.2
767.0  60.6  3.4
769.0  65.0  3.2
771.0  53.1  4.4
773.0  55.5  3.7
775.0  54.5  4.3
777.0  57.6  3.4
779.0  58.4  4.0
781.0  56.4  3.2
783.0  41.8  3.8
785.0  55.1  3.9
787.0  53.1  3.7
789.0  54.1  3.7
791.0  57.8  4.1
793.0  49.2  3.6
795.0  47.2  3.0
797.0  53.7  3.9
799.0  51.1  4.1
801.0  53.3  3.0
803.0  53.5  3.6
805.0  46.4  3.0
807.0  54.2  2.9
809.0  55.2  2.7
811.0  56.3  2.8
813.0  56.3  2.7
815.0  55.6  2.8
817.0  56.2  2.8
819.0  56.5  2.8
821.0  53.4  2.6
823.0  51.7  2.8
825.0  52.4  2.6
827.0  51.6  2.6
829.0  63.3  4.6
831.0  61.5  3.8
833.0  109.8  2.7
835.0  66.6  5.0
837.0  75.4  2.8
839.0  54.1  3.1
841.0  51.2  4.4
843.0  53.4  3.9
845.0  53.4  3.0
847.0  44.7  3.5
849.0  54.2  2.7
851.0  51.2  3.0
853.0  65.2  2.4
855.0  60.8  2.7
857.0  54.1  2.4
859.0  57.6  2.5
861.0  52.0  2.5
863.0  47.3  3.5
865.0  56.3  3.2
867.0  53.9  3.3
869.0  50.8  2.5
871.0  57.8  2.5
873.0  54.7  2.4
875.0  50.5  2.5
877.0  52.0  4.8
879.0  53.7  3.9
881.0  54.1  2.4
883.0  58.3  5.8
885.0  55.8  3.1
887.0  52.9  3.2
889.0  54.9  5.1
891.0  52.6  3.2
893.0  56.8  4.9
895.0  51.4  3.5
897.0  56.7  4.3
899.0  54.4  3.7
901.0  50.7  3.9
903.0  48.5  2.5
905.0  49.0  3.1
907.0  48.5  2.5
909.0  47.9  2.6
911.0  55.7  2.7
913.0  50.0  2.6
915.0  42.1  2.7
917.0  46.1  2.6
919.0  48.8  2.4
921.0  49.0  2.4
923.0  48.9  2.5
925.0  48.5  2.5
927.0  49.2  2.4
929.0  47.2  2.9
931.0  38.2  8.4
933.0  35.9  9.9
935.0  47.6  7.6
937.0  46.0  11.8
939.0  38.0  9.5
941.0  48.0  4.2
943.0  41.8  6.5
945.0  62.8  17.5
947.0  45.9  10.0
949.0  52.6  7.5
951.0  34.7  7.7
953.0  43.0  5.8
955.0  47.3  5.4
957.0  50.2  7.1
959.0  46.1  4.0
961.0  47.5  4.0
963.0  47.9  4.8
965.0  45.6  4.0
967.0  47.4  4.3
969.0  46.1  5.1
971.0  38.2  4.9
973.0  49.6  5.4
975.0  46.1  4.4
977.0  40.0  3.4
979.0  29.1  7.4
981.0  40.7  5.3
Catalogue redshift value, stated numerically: 0.270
